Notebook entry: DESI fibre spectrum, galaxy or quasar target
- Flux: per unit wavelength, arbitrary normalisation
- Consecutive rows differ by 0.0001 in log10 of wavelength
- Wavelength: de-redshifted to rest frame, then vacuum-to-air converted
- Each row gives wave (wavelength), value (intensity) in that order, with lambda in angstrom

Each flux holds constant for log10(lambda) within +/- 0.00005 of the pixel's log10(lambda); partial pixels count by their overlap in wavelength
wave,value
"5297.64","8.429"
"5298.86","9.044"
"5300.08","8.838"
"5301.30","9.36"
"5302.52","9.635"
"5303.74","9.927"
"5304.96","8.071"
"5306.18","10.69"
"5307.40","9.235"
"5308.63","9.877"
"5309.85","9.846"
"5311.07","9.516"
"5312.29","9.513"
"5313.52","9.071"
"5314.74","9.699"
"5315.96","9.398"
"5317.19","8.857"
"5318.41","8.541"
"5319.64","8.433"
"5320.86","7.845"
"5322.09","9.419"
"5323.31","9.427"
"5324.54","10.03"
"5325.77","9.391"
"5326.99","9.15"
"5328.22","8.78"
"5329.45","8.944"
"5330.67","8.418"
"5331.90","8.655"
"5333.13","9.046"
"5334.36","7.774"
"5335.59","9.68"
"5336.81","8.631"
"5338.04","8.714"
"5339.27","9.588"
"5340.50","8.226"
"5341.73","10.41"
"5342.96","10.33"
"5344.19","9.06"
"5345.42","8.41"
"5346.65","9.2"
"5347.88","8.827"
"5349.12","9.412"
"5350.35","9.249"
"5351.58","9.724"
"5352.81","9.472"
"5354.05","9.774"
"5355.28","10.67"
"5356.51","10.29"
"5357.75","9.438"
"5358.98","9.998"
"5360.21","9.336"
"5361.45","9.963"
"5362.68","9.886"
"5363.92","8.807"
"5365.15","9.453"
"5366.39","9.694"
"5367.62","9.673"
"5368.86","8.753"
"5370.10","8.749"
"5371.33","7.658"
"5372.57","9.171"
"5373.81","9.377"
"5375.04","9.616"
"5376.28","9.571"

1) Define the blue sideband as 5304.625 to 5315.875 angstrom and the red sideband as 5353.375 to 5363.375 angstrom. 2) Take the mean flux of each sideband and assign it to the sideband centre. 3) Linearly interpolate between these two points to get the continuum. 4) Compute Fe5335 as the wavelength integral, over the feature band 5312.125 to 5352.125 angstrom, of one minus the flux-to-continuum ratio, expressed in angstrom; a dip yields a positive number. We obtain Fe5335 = 2.6 angstrom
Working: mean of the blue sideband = 9.54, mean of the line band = 9.08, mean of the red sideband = 9.9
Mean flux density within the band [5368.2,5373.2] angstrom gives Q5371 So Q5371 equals 8.58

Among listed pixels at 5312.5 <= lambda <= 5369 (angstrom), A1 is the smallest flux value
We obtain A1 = 7.774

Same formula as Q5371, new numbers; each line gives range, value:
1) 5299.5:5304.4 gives 9.44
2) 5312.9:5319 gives 9.11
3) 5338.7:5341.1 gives 8.9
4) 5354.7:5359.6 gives 10.1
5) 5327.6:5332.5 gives 8.7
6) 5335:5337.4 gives 9.19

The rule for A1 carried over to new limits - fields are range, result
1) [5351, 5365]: 8.807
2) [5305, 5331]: 7.845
